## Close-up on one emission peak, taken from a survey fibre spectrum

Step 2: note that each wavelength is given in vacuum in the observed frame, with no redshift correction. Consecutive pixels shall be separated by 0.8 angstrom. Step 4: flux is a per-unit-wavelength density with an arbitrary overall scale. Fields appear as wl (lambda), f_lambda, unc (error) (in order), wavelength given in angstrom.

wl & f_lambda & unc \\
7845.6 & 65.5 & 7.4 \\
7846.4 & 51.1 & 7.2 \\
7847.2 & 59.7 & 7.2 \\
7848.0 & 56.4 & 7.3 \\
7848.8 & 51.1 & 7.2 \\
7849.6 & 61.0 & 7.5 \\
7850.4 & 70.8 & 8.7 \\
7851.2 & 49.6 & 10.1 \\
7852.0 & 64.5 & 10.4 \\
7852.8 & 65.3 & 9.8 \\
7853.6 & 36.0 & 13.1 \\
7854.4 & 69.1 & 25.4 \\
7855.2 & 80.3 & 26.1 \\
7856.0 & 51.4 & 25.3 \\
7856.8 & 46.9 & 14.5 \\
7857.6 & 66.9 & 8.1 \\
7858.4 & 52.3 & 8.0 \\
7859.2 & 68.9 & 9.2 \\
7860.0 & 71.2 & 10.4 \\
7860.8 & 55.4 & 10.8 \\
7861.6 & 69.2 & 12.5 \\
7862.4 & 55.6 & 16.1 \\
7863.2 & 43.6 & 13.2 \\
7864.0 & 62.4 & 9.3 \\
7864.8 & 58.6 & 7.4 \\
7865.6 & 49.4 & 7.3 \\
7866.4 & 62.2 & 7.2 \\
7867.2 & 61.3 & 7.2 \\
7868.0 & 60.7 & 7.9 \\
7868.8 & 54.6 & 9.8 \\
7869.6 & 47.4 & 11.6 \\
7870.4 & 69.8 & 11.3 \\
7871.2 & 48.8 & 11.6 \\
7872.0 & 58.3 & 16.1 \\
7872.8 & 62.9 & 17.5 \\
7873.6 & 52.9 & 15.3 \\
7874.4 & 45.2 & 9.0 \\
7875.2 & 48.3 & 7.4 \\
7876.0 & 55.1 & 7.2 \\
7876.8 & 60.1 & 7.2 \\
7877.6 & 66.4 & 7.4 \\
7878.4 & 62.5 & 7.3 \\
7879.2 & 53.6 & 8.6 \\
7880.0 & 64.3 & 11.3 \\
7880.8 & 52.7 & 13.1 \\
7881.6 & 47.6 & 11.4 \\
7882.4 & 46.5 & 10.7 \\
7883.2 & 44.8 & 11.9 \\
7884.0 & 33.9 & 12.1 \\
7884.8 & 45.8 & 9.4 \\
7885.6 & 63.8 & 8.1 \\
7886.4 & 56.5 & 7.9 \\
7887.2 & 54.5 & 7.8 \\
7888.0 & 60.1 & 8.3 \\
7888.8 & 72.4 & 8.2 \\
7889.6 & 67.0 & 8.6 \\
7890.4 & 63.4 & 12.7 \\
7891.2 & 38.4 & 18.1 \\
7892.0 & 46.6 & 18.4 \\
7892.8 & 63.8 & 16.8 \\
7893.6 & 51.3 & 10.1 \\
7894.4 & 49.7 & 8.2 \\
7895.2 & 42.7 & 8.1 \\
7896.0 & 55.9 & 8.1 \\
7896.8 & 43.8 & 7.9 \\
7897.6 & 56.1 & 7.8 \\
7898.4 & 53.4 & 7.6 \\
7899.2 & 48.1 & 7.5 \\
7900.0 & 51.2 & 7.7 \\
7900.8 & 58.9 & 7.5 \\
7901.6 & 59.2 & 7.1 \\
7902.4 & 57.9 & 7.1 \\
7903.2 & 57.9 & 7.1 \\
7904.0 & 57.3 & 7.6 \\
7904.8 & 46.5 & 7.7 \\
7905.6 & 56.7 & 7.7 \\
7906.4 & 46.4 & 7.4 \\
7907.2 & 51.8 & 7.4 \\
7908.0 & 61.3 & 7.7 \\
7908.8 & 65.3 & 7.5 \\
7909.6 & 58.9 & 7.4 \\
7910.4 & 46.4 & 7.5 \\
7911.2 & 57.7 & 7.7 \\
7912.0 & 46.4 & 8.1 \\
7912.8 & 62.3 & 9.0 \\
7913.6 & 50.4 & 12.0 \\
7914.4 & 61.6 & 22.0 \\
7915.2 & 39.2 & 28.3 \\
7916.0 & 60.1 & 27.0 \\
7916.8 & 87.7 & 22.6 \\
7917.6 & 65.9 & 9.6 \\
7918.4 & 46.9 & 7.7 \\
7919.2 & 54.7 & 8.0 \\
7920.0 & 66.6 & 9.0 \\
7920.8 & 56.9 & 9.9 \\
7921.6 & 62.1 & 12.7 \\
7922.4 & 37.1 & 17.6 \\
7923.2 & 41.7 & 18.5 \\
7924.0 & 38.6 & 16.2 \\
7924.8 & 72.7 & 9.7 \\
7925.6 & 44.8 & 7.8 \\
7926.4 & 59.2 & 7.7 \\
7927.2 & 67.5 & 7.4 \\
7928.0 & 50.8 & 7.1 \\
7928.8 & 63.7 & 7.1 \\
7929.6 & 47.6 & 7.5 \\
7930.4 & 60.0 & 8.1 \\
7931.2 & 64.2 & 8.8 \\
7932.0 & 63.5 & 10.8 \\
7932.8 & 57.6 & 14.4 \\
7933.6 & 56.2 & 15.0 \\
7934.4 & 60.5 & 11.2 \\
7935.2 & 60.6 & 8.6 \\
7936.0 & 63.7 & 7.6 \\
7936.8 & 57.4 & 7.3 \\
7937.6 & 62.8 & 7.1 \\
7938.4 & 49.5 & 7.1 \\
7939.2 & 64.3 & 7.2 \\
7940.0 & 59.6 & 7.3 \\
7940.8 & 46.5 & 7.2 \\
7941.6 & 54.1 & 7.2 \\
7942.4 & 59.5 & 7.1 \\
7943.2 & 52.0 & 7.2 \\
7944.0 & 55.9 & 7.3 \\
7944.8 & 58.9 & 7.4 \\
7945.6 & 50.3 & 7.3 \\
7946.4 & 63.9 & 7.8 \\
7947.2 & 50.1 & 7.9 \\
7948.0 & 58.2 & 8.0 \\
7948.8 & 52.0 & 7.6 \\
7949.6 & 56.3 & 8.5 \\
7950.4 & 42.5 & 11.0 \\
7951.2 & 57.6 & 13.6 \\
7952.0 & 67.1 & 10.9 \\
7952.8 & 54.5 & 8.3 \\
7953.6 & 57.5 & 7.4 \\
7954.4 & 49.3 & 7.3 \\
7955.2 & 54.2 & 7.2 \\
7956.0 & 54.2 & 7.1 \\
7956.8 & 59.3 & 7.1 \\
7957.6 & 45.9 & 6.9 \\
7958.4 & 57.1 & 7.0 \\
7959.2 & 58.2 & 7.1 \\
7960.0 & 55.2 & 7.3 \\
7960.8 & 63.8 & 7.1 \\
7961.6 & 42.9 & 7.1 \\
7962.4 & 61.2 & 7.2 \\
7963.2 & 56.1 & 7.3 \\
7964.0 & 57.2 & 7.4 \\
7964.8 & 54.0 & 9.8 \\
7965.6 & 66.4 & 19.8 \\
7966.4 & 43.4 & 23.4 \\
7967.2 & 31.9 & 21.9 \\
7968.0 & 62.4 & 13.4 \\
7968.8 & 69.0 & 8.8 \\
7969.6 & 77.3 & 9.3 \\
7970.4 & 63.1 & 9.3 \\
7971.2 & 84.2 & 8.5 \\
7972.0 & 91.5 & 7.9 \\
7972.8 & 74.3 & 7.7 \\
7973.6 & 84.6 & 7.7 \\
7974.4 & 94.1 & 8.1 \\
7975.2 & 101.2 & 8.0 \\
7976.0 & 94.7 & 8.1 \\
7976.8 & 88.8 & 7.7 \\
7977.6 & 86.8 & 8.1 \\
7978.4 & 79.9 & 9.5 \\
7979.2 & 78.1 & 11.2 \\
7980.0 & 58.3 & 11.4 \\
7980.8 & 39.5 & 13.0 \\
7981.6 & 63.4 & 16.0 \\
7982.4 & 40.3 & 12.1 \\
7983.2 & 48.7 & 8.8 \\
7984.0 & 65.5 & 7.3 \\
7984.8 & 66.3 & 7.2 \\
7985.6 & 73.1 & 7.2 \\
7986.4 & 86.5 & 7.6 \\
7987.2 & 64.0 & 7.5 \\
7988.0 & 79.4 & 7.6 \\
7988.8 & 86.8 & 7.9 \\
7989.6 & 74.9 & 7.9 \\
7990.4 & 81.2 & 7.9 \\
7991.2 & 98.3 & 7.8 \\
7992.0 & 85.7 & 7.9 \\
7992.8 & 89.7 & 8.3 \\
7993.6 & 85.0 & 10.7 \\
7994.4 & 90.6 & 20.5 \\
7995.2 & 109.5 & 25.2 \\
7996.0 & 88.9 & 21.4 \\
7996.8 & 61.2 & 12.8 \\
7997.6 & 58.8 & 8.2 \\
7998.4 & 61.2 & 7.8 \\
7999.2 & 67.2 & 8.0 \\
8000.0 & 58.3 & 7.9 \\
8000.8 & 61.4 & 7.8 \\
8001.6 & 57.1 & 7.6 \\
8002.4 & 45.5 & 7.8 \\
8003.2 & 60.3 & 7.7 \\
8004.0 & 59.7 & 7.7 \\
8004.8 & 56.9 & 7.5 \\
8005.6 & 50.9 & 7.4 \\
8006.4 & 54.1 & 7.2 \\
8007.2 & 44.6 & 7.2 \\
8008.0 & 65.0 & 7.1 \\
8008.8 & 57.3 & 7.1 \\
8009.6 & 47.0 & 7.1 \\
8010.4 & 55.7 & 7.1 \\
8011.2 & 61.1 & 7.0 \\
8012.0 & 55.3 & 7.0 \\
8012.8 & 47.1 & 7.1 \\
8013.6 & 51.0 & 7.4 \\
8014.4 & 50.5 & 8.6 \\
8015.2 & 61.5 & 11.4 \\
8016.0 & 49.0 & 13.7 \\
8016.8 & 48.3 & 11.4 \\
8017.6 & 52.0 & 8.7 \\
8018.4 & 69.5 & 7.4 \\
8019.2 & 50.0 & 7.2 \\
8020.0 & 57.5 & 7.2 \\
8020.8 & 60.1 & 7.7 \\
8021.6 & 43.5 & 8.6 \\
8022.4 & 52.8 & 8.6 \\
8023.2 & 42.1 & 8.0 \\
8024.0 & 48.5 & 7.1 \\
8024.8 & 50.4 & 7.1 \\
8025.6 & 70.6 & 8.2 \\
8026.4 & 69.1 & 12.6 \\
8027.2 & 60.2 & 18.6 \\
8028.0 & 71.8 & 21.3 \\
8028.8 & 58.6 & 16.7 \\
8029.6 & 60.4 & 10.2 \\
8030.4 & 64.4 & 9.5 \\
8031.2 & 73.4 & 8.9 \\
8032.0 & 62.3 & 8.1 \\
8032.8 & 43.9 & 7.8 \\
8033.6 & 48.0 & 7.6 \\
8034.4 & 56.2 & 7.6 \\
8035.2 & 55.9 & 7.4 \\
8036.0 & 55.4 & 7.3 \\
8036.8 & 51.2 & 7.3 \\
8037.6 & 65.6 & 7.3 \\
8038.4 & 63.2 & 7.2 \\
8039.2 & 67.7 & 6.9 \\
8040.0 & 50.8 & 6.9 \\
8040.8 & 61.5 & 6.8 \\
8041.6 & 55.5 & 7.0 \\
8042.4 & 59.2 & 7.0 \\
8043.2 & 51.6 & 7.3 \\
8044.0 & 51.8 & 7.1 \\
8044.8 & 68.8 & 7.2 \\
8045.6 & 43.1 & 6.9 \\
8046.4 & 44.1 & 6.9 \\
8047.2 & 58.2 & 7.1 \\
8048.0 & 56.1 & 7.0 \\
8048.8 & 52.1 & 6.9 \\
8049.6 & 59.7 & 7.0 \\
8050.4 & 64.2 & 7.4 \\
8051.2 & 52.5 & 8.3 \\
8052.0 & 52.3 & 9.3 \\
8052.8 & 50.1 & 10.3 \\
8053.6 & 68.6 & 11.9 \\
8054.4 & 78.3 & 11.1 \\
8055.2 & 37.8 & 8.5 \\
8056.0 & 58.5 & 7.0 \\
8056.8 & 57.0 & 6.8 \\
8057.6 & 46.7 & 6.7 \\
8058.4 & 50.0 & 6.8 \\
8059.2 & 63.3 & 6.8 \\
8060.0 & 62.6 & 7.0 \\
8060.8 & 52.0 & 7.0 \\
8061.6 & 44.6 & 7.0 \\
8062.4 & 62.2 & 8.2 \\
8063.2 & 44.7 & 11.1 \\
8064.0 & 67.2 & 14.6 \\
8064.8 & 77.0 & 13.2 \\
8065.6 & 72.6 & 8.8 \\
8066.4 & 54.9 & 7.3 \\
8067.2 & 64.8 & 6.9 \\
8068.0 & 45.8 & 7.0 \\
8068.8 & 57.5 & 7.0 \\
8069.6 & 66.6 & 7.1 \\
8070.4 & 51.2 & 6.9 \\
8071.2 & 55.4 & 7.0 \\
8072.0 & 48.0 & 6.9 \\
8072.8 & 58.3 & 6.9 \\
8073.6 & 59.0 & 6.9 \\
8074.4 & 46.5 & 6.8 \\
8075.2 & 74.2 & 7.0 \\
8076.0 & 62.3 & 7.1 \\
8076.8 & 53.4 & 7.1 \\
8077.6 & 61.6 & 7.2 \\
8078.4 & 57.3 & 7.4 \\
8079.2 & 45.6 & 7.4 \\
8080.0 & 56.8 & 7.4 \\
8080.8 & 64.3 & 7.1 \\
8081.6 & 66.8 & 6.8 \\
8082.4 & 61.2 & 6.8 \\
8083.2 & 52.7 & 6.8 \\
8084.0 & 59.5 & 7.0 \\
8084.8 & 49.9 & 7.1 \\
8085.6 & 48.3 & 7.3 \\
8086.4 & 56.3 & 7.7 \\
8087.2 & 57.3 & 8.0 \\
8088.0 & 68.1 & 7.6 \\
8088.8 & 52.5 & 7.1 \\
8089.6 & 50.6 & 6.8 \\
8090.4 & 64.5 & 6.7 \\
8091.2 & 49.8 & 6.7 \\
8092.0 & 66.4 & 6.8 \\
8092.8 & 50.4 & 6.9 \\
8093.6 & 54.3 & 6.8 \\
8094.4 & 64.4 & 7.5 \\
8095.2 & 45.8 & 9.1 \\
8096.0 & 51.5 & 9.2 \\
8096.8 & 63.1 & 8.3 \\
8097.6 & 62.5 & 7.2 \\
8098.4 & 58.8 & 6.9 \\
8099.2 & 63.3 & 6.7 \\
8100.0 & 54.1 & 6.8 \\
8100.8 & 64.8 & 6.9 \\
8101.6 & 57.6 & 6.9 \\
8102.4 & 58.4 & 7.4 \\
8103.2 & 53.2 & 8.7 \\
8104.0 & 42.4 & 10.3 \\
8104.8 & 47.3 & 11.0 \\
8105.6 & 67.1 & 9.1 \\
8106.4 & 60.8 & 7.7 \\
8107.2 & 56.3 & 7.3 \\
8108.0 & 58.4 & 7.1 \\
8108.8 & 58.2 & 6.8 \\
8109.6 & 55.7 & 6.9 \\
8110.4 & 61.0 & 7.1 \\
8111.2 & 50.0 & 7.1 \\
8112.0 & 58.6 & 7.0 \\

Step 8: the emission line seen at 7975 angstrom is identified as [S II]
